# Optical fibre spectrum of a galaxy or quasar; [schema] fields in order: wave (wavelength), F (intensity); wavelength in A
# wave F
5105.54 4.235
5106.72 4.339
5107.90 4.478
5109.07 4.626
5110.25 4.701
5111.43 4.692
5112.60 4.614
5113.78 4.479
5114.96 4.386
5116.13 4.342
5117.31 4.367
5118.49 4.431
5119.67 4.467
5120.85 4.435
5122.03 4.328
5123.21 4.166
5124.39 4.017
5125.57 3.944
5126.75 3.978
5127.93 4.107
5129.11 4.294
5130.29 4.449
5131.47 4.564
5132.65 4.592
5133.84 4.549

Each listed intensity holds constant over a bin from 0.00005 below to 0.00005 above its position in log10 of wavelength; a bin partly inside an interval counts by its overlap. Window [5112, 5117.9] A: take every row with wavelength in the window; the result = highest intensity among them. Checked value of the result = 4.614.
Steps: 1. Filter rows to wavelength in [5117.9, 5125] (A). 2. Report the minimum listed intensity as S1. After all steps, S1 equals 4.017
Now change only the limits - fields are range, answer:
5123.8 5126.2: 3.944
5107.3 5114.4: 4.478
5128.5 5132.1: 4.294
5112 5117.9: 4.342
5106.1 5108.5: 4.339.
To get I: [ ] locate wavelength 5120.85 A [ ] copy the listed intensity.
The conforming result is 4.435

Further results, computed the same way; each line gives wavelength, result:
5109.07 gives 4.626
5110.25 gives 4.701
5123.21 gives 4.166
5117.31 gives 4.367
